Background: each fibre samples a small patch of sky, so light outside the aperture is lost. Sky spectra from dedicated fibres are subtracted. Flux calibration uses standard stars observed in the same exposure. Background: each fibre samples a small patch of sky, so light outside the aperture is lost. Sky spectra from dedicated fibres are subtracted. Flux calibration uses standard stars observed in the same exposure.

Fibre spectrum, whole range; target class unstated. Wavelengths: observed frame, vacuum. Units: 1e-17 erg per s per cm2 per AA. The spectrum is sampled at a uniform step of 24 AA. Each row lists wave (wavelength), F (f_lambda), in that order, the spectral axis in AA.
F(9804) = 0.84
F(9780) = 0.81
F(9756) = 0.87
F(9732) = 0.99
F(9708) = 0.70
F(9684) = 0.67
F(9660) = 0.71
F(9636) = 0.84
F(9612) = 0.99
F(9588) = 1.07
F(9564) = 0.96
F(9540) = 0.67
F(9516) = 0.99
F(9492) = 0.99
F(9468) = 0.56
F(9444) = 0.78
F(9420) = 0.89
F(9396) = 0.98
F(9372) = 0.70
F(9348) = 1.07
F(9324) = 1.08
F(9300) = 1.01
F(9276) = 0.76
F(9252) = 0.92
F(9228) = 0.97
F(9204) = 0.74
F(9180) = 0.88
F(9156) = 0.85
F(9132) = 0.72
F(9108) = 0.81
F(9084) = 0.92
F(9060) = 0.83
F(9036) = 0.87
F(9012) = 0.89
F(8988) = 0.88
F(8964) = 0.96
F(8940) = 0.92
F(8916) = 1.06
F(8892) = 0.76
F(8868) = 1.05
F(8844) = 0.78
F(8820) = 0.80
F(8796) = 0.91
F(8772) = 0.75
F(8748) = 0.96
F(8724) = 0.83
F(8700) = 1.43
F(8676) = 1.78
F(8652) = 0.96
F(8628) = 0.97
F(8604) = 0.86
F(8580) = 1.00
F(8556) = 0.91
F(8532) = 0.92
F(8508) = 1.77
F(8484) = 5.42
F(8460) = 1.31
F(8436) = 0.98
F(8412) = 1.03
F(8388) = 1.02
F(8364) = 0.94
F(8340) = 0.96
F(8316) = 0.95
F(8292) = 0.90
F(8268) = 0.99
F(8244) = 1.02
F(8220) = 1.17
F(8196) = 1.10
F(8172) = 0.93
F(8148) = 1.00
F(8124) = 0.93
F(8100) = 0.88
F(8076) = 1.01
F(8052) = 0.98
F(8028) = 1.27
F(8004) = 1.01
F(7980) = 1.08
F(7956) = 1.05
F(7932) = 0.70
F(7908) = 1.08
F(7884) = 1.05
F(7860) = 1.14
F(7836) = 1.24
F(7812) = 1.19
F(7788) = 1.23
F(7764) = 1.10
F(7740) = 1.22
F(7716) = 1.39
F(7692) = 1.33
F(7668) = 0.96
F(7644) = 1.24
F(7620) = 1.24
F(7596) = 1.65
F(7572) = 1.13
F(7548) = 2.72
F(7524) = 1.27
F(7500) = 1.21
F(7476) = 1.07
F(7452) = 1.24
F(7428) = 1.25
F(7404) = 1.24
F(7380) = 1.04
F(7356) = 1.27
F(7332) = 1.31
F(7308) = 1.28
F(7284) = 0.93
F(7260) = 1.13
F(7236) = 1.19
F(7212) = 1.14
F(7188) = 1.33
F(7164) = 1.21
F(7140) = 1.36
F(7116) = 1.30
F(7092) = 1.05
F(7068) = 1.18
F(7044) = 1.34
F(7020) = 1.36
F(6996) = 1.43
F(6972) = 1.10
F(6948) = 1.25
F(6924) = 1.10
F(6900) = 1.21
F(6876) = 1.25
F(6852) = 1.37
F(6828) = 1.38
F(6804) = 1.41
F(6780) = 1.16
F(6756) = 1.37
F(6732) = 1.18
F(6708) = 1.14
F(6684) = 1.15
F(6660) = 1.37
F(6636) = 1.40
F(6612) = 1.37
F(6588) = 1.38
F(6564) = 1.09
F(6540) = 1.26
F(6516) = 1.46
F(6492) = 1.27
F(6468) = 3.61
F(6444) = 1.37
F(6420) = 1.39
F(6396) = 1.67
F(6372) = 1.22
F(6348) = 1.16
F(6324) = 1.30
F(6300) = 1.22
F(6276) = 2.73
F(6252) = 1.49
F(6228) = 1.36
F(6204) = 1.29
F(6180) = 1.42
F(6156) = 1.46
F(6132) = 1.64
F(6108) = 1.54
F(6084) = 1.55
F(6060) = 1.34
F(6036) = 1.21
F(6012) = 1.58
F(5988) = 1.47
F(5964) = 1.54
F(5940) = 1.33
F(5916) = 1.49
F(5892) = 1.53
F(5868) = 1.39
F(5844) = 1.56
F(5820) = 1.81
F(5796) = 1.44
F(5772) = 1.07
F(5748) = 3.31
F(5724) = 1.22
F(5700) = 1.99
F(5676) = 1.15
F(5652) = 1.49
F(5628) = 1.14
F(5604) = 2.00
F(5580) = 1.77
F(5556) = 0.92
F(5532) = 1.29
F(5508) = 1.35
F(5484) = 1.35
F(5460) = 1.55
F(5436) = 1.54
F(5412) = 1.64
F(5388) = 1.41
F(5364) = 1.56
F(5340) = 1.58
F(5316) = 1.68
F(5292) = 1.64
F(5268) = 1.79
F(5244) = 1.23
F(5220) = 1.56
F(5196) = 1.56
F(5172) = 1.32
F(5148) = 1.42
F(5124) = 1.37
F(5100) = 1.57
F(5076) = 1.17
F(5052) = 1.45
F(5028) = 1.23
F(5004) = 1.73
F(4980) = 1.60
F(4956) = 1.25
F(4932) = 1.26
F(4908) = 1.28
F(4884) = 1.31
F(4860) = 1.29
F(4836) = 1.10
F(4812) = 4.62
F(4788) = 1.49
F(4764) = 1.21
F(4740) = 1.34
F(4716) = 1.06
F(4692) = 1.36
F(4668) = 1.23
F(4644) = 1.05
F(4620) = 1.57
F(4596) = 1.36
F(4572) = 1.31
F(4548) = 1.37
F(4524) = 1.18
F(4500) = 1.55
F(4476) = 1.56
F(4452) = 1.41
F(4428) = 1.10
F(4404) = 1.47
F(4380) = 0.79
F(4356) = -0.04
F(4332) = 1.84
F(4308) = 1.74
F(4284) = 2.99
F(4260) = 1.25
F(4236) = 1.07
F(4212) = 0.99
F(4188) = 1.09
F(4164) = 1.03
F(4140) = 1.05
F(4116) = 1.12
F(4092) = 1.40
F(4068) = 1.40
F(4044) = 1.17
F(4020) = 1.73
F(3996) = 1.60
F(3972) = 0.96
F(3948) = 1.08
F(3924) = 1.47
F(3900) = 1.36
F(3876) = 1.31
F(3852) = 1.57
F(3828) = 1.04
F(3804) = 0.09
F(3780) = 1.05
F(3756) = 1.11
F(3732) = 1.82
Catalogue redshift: 0.292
